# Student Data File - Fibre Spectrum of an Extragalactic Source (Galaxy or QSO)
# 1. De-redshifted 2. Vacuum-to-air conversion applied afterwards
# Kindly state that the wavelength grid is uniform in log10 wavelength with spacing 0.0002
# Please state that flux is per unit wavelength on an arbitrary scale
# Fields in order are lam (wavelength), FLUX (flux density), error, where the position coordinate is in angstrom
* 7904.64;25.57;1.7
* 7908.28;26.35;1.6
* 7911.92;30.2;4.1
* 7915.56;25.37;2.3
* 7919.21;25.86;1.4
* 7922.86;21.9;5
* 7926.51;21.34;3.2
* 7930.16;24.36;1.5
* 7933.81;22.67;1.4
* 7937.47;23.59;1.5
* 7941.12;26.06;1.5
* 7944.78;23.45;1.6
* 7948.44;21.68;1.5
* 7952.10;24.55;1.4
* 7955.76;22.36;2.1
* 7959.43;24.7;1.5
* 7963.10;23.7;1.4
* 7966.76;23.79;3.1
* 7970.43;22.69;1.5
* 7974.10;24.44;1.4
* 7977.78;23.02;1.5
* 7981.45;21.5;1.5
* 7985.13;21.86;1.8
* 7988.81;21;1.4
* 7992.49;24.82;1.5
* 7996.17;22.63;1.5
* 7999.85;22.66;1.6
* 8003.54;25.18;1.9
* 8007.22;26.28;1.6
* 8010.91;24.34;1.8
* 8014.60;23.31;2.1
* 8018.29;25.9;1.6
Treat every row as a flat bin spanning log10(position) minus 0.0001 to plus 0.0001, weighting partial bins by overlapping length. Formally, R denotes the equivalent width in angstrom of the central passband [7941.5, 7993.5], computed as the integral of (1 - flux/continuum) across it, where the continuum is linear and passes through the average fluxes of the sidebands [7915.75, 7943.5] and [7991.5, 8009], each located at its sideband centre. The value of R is 1.9 angstrom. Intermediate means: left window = 23.8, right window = 24.3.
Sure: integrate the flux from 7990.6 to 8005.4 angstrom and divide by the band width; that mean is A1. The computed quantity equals 23.8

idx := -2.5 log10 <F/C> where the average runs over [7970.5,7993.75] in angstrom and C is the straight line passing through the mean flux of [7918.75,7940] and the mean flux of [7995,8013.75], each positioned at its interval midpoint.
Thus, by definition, 0.06 mag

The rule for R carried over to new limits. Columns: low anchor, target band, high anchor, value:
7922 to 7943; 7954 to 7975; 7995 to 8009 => 0.19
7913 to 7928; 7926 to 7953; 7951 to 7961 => 0.40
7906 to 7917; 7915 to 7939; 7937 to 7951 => 2.00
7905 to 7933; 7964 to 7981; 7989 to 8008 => 0.66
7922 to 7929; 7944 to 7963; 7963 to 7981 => -0.51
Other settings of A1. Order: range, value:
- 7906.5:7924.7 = 25.9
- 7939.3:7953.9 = 23.9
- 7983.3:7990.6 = 21.4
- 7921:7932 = 22.5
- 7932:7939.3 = 23.1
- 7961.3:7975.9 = 23.7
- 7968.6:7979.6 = 23.4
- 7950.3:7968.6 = 23.8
